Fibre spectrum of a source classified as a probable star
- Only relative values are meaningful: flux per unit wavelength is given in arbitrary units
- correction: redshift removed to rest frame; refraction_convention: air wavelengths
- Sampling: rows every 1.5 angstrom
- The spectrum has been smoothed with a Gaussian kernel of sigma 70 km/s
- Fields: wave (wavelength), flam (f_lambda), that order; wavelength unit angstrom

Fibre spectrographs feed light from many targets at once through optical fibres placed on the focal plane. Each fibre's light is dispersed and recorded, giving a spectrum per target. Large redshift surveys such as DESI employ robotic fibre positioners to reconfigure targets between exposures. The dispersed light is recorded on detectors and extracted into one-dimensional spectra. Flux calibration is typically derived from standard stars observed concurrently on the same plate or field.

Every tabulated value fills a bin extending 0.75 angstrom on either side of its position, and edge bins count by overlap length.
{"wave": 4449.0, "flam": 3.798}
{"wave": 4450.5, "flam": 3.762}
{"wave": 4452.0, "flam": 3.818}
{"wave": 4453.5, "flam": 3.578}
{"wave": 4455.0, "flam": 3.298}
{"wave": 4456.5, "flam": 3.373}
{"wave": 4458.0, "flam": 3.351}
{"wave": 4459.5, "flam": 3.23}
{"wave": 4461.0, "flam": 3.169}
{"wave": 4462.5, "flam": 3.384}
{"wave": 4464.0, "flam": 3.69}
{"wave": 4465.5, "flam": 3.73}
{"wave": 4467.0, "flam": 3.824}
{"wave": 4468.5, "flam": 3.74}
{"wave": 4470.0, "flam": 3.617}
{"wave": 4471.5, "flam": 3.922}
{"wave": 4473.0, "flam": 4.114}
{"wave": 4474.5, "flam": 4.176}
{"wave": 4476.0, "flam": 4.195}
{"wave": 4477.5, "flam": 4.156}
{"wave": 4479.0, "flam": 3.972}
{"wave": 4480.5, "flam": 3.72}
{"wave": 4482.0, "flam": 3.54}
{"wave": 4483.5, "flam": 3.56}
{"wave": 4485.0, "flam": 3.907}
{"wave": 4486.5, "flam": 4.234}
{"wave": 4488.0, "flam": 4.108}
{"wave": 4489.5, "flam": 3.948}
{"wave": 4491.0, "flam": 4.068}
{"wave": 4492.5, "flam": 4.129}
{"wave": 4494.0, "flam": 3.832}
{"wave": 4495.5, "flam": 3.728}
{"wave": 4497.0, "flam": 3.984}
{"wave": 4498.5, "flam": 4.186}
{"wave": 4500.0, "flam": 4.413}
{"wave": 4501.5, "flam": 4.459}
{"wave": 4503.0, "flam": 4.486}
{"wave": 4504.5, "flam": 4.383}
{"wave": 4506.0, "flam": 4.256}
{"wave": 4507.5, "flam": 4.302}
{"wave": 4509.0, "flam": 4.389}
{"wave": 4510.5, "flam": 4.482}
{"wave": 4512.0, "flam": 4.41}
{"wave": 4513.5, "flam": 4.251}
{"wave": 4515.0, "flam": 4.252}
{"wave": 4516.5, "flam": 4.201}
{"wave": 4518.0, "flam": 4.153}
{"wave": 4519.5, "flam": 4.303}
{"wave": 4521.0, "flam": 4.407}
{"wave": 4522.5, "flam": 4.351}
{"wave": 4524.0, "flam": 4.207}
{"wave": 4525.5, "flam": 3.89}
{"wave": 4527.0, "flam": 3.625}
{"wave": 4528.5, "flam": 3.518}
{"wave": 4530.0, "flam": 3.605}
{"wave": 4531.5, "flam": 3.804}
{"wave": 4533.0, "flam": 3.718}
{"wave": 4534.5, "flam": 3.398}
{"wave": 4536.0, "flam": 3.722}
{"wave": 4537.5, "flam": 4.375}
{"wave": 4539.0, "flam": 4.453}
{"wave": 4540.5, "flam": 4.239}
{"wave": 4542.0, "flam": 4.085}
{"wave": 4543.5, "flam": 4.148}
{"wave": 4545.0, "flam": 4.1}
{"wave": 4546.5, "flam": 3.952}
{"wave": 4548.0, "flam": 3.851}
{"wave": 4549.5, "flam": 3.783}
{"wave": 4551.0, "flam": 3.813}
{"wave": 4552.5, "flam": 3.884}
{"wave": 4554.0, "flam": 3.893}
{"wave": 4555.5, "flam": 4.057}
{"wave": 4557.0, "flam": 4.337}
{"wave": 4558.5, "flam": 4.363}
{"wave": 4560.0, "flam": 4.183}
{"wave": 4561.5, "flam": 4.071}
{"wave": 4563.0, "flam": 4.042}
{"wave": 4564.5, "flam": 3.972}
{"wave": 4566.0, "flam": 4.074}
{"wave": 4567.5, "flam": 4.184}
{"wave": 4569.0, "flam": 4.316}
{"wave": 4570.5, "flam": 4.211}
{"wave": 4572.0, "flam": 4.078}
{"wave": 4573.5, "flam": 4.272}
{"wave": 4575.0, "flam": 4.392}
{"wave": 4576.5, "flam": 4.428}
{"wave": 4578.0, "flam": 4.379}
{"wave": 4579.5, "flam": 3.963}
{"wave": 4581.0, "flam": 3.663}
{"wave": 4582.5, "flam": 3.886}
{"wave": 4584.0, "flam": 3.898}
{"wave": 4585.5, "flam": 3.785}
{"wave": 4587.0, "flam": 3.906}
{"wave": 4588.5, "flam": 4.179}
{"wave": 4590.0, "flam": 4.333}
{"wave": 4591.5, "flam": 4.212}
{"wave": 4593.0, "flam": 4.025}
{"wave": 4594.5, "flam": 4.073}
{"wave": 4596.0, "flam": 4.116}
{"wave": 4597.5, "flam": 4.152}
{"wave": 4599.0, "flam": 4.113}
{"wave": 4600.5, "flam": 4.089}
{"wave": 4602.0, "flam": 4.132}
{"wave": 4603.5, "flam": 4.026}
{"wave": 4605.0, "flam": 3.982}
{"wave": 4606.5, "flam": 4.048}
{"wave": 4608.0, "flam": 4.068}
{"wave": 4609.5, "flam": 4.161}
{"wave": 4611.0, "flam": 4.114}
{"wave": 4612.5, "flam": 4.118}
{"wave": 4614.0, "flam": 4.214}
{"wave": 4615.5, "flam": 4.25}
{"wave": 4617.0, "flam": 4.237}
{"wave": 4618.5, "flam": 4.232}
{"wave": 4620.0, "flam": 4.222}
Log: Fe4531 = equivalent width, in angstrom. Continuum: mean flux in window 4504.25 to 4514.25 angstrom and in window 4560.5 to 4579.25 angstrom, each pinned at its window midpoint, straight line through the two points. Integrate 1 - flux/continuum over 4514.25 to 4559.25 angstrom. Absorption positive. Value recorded 2.8 angstrom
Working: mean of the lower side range 4.35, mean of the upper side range 4.19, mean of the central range 4.02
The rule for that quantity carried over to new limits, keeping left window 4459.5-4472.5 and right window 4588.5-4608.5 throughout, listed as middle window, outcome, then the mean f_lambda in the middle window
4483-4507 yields -2.48 angstrom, 4.11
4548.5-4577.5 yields -1.06 angstrom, 4.12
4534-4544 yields -0.47 angstrom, 4.07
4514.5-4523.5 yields -1.09 angstrom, 4.28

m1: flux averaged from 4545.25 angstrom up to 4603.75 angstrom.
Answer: 4.08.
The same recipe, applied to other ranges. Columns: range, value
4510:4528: 4.2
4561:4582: 4.14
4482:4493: 3.96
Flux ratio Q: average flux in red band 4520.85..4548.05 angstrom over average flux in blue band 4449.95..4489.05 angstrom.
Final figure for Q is 1.06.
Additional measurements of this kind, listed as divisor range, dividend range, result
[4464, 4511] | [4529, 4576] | 1.00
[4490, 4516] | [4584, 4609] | 0.96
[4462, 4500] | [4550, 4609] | 1.05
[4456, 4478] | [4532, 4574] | 1.09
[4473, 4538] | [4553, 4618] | 1.01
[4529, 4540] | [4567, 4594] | 1.06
